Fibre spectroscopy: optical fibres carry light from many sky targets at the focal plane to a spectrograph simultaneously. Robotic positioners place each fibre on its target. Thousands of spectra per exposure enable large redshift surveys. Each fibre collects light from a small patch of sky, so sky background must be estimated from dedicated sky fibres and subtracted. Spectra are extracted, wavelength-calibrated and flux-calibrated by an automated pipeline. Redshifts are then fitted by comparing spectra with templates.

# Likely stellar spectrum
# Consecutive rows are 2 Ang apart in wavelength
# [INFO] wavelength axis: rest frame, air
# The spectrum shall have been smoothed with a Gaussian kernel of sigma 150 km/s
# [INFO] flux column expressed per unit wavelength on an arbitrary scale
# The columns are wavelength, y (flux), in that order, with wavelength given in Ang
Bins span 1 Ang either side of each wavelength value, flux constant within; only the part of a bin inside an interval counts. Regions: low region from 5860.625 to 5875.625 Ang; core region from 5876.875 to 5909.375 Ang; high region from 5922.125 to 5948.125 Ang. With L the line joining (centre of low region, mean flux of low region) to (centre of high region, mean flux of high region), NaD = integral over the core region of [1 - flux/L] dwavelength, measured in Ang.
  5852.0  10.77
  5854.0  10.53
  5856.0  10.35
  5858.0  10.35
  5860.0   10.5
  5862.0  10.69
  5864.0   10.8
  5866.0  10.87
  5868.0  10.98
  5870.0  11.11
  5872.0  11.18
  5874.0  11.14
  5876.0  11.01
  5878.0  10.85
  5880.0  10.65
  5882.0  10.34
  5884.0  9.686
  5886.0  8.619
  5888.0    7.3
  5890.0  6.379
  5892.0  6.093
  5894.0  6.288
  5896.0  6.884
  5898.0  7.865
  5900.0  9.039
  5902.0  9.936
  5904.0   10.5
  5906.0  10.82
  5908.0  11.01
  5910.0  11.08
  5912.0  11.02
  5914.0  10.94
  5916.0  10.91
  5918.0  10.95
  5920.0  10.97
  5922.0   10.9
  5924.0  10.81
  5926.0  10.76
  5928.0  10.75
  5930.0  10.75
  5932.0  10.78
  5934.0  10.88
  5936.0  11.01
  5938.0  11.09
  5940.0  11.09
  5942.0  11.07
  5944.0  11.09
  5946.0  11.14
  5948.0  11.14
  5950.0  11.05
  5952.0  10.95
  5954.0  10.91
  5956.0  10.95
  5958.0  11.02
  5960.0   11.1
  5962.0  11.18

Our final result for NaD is 6.0 Ang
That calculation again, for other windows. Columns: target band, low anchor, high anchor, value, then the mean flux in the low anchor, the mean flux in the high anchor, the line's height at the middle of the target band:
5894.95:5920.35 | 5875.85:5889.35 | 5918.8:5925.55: 0.8 Ang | 9.61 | 10.9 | 10.4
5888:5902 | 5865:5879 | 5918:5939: 4.7 Ang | 11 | 10.9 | 11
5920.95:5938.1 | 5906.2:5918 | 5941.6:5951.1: 0.3 Ang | 11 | 11.1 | 11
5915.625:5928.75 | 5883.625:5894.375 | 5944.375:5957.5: -2.2 Ang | 7.33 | 11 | 9.31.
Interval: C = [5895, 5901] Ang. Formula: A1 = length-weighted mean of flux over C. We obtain 7.93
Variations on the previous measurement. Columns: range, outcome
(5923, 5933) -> 10.8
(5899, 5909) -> 10.3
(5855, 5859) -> 10.3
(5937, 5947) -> 11.1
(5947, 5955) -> 11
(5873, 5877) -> 11.1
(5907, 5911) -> 11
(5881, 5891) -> 8.46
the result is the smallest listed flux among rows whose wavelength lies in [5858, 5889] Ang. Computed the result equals 7.3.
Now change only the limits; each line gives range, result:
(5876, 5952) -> 6.093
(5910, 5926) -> 10.76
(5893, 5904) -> 6.288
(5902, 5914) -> 9.936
